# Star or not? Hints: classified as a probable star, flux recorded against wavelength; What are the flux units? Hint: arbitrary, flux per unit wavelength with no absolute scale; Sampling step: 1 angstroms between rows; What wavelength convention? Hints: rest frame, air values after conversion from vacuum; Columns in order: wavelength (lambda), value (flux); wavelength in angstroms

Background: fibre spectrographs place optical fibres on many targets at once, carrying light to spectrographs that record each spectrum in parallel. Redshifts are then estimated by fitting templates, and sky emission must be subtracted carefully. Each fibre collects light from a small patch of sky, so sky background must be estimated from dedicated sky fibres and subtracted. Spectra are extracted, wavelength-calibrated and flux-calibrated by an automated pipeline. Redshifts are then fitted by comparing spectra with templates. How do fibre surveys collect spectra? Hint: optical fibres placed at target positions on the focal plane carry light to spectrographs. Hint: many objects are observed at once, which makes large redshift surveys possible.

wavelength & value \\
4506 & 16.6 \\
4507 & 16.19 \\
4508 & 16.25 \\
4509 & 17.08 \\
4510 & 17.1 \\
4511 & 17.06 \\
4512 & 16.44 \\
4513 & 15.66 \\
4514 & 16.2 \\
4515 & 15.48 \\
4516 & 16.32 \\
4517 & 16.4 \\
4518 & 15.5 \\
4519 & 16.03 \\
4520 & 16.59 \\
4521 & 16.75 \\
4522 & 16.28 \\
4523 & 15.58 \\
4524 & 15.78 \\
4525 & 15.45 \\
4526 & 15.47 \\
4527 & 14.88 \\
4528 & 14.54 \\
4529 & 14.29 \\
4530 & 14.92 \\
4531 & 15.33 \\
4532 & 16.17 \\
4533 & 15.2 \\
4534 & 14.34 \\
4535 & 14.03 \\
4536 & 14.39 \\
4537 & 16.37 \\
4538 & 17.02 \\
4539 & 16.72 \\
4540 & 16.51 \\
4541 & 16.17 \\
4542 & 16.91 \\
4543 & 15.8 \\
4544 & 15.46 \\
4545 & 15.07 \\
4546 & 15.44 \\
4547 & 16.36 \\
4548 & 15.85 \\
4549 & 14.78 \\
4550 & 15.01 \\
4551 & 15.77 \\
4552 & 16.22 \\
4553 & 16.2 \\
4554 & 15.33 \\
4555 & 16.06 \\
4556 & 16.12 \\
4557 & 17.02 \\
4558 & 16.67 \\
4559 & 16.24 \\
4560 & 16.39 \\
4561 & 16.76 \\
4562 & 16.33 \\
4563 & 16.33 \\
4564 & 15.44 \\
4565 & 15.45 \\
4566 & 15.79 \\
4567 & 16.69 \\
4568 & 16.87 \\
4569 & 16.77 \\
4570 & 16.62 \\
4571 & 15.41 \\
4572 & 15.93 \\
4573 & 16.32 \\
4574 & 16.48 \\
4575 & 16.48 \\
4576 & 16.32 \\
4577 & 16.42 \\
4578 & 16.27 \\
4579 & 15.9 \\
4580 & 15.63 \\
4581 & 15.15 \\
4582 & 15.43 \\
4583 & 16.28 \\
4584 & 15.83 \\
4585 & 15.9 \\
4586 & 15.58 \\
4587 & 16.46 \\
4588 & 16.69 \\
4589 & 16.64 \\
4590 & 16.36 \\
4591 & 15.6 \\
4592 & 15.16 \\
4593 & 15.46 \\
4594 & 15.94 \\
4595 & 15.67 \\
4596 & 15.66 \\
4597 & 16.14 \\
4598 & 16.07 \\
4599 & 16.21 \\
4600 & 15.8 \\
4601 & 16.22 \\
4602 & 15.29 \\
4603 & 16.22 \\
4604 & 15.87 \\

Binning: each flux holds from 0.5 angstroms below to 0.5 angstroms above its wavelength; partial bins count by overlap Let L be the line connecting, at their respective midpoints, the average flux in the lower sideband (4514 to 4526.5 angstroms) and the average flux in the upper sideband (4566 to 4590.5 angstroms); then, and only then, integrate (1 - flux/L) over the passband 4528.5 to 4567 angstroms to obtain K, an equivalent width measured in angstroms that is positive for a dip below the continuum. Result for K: 0.6 angstroms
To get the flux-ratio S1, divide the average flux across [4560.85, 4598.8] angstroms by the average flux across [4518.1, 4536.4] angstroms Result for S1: 1.0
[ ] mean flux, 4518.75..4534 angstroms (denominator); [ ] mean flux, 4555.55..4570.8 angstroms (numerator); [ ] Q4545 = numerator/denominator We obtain 1.05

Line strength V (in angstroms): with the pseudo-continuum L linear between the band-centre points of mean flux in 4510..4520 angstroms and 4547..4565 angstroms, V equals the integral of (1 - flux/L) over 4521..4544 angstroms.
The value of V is 0.8 angstroms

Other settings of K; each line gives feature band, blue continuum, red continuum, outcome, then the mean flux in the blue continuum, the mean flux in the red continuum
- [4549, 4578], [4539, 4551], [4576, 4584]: -0.59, 15.8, 15.9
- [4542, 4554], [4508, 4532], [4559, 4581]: 0.29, 15.9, 16.2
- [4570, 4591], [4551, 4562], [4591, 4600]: -0.14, 16.3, 15.8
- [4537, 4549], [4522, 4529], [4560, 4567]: -0.32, 15.3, 16.1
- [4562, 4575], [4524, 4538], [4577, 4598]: -0.46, 15.1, 15.9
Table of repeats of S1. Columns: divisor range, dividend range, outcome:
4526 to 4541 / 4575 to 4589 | 1.04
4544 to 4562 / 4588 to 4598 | 1.00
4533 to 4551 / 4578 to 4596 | 1.01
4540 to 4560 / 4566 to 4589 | 1.01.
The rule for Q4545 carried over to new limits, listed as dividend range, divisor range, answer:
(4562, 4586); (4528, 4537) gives 1.08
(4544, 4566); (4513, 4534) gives 1.02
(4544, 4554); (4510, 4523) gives 0.96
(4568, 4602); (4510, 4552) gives 1.02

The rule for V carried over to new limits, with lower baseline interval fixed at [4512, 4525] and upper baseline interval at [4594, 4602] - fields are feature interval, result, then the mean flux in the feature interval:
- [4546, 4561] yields 0.0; 16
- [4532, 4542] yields 0.2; 15.7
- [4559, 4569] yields -0.2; 16.3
